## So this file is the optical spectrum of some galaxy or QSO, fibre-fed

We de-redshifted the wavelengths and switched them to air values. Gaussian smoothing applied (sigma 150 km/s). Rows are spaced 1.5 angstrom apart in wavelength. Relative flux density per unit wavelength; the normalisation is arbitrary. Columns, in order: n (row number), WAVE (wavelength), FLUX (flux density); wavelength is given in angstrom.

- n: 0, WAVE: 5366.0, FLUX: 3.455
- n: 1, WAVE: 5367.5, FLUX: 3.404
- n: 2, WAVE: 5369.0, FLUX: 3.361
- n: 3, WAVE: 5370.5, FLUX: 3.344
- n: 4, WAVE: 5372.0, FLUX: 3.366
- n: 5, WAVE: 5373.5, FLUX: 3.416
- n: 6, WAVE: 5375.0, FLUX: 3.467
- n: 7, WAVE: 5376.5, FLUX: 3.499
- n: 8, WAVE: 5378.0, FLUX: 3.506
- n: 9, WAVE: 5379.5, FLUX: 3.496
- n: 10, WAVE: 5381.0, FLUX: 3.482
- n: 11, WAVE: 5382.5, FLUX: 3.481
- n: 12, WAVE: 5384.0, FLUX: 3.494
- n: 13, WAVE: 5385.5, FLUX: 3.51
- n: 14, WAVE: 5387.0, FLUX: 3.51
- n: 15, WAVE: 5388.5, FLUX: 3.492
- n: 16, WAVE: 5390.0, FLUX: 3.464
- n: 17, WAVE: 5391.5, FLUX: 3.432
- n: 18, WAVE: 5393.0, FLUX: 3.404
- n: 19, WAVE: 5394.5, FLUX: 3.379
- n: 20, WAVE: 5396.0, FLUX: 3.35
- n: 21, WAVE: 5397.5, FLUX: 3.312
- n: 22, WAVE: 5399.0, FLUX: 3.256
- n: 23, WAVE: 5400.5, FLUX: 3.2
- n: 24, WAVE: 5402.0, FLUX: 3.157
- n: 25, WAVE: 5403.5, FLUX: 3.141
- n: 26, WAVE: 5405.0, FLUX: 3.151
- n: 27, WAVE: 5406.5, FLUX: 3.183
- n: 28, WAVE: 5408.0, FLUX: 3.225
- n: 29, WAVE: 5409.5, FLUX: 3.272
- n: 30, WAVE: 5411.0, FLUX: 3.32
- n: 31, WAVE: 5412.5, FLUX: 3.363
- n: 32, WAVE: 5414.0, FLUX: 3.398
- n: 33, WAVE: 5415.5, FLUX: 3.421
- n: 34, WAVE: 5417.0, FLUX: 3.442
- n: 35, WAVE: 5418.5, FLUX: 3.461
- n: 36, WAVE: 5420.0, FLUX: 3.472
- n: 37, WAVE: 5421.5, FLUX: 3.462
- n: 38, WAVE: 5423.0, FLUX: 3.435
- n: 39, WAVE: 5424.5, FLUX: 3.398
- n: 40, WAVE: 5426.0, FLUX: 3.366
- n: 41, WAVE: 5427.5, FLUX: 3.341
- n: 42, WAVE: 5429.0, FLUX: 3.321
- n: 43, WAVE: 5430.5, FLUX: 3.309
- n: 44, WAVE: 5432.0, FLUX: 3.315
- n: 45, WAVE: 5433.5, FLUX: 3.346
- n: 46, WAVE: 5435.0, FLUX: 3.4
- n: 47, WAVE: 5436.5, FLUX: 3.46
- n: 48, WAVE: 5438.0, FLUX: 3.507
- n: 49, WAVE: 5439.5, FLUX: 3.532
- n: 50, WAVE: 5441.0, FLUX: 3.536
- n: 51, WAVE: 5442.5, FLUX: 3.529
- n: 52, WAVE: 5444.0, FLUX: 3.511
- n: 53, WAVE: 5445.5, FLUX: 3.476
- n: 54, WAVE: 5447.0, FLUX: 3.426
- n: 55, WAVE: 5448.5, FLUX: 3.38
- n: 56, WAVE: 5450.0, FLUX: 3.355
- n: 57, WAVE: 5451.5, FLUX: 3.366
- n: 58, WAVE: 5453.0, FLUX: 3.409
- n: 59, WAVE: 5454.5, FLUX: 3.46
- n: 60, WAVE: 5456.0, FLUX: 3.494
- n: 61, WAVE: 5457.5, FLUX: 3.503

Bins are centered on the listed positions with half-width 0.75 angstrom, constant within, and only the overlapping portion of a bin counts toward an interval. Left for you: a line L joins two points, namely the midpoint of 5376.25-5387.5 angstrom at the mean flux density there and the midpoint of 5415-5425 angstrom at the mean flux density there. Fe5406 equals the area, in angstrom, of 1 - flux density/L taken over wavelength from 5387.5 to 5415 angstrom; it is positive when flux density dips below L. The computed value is 1.3 angstrom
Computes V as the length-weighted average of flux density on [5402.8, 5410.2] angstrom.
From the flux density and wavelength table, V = 3.19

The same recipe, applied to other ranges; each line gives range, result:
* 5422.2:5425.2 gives 3.42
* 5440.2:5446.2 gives 3.51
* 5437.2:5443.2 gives 3.53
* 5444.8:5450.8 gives 3.41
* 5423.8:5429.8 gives 3.36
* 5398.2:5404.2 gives 3.19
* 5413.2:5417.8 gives 3.42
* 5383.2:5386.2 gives 3.5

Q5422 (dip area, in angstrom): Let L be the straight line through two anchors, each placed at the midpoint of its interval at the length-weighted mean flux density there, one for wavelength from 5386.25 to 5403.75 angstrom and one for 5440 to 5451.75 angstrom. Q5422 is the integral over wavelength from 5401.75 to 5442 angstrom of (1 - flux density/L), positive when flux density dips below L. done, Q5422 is 0.46 angstrom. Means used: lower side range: 3.35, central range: 3.36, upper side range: 3.45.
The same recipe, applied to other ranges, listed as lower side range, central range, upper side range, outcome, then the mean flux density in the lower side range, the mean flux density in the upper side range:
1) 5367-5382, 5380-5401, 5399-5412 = -0.6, 3.44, 3.21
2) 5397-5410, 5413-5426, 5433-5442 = -0.4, 3.21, 3.47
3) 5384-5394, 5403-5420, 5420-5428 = 0.6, 3.47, 3.41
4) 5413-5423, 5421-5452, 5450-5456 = 0.1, 3.44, 3.41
